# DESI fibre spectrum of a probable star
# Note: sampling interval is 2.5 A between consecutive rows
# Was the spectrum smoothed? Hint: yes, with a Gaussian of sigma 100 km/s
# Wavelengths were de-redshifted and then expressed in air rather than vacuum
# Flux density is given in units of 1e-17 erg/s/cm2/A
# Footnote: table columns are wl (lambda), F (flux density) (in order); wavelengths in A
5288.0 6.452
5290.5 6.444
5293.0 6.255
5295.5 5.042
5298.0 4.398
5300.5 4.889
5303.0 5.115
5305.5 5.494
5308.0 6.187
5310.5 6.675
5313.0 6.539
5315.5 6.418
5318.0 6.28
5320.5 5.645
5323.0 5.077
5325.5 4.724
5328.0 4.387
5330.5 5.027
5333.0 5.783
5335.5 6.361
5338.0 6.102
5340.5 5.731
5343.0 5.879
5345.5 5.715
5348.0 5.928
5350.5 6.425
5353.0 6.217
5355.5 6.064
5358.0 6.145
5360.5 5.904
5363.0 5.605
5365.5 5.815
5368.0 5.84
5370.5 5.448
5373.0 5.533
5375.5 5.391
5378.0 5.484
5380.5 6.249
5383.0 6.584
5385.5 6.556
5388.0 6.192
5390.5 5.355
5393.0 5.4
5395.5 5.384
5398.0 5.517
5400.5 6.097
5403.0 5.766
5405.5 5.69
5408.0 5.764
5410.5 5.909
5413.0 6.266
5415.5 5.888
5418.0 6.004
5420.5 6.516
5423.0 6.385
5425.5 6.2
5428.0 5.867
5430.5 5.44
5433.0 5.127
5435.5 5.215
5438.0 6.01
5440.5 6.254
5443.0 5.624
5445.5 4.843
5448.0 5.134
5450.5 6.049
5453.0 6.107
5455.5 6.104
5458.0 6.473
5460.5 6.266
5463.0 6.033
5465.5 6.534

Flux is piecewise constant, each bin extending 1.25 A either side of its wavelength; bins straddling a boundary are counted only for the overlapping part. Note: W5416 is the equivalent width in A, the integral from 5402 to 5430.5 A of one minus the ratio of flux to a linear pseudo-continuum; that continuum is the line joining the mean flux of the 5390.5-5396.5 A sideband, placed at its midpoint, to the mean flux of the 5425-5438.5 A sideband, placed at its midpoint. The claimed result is -2.5 A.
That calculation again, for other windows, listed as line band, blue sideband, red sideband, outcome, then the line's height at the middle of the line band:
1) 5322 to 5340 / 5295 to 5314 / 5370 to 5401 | 0.8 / 5.63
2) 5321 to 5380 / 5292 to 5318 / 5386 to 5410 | 0.4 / 5.72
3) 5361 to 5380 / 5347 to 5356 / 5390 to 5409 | 1.1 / 5.96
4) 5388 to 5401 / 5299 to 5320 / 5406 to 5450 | 0.6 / 5.83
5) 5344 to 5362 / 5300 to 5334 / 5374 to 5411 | -1.1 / 5.71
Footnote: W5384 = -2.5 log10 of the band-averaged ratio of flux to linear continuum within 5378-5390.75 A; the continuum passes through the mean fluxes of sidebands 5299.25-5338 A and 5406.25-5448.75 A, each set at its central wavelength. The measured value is -0.08 mag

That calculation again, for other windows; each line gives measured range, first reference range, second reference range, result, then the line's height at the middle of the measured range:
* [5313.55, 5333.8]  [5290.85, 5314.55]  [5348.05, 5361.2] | 0.077 mag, 5.86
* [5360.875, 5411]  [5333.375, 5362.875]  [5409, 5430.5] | 0.050 mag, 6.05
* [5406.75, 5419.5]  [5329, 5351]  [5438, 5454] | -0.044 mag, 5.74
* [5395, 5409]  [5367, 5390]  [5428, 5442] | 0.013 mag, 5.79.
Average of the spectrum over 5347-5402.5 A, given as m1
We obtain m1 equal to 5.87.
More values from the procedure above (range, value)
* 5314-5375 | 5.75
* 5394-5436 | 5.83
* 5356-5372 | 5.8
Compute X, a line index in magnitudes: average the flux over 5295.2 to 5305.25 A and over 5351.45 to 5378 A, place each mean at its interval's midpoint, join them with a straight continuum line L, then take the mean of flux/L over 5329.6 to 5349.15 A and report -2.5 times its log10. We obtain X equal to -0.07 mag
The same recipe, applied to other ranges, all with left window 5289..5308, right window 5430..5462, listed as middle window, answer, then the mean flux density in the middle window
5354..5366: -0.07 mag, 5.92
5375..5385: -0.07 mag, 6.01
